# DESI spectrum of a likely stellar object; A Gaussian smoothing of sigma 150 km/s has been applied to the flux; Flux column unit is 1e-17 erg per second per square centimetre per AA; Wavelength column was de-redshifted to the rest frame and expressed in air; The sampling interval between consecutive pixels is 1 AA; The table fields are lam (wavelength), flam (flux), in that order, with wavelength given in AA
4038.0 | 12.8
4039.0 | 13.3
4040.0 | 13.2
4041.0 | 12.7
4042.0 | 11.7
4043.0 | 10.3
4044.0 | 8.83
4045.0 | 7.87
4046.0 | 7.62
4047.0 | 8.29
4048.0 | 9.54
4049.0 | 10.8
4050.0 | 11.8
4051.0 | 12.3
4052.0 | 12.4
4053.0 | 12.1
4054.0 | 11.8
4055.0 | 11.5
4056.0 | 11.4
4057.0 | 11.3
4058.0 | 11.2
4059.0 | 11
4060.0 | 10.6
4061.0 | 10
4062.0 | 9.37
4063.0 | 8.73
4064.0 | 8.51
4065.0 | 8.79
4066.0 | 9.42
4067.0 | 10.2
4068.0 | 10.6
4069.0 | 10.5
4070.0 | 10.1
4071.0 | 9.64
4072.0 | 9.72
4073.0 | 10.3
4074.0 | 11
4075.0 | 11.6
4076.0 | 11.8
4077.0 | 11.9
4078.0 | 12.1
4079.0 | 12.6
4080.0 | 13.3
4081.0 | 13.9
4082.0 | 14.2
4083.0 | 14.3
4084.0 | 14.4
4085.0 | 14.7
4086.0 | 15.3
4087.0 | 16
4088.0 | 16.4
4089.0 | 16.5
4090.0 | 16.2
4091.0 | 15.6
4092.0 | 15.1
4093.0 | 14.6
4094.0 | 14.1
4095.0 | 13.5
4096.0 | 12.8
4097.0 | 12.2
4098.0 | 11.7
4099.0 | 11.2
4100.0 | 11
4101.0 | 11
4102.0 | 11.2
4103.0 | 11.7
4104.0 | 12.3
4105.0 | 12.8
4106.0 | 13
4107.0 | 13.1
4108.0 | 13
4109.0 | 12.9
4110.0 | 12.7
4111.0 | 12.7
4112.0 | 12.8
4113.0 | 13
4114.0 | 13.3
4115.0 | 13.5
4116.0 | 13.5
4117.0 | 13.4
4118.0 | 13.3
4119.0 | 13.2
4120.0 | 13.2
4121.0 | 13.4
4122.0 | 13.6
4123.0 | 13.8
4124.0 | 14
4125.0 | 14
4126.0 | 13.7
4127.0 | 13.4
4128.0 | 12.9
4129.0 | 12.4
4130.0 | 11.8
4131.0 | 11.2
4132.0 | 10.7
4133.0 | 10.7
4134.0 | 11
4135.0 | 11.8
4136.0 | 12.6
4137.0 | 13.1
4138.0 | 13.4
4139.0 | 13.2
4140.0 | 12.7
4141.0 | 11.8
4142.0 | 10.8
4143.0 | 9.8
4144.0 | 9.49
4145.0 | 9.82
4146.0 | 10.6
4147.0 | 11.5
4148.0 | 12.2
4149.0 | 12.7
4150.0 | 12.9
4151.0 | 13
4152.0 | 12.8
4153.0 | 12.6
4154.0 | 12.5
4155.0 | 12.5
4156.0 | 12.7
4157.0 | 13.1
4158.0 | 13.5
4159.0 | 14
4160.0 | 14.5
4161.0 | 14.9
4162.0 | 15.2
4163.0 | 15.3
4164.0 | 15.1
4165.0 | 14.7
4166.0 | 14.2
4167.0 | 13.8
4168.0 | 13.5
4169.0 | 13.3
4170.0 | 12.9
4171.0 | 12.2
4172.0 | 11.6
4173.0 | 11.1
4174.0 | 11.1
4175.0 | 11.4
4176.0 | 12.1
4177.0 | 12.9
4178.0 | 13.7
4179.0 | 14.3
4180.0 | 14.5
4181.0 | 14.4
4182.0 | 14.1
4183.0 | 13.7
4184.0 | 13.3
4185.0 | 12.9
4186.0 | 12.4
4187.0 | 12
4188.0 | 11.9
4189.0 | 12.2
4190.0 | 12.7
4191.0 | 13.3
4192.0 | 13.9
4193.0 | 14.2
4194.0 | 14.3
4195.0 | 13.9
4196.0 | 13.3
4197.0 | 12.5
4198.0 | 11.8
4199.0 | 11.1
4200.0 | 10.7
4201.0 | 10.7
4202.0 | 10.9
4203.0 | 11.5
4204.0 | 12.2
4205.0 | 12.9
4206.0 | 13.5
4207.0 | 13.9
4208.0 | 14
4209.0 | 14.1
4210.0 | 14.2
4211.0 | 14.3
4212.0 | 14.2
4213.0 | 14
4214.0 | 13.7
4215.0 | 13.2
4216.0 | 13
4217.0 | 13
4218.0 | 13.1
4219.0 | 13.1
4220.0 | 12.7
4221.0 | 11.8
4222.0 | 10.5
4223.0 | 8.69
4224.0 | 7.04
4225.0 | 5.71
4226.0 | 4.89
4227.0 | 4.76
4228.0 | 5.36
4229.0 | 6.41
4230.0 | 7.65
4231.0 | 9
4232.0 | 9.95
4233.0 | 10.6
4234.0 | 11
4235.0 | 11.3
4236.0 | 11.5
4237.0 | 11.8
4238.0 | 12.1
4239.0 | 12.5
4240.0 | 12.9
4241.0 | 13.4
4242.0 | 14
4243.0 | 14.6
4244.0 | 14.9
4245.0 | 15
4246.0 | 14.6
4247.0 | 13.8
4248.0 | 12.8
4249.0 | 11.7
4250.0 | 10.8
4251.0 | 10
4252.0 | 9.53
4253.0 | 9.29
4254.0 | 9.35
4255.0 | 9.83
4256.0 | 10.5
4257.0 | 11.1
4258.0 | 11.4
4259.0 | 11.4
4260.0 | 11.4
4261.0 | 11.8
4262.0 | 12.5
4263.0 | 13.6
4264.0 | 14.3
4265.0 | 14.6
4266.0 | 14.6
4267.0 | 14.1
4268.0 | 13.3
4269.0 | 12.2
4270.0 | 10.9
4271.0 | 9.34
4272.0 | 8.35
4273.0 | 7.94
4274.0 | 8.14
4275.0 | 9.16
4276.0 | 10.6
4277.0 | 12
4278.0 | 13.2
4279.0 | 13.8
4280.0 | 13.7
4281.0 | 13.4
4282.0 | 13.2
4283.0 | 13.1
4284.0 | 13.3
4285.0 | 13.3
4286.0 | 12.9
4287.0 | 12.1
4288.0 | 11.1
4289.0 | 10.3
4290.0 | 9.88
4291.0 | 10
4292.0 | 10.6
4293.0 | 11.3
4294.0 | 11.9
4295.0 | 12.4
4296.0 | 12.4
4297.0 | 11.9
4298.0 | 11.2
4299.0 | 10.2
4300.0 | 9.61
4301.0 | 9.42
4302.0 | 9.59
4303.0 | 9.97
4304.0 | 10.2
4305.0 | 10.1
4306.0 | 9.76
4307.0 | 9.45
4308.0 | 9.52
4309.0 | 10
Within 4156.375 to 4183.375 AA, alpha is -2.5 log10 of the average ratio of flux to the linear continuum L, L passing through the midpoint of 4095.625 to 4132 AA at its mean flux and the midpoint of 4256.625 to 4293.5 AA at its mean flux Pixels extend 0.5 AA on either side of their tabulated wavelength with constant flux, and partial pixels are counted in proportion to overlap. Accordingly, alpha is -0.09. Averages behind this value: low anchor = 12.7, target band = 13.5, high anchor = 11.8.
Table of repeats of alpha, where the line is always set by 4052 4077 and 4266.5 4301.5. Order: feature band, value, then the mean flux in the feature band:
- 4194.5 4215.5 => -0.16 mag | 12.9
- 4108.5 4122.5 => -0.22 mag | 13.2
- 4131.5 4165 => -0.15 mag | 12.5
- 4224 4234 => 0.46 mag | 7.33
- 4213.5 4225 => -0.04 mag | 11.5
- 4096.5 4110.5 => -0.14 mag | 12.1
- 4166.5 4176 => -0.13 mag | 12.3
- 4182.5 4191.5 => -0.15 mag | 12.7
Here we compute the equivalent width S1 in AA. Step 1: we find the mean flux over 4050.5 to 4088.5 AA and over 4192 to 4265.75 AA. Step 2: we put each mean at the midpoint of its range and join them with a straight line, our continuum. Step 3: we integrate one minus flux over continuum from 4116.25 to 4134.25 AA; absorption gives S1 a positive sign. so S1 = -1.6 AA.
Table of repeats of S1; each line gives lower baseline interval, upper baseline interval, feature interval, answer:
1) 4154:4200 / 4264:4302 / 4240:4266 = -0.5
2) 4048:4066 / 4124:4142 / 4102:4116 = -1.1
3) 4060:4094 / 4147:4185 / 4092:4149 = 1.5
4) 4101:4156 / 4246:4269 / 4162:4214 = -3.7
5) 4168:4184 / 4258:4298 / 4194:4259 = 4.5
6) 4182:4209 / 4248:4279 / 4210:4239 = 3.7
